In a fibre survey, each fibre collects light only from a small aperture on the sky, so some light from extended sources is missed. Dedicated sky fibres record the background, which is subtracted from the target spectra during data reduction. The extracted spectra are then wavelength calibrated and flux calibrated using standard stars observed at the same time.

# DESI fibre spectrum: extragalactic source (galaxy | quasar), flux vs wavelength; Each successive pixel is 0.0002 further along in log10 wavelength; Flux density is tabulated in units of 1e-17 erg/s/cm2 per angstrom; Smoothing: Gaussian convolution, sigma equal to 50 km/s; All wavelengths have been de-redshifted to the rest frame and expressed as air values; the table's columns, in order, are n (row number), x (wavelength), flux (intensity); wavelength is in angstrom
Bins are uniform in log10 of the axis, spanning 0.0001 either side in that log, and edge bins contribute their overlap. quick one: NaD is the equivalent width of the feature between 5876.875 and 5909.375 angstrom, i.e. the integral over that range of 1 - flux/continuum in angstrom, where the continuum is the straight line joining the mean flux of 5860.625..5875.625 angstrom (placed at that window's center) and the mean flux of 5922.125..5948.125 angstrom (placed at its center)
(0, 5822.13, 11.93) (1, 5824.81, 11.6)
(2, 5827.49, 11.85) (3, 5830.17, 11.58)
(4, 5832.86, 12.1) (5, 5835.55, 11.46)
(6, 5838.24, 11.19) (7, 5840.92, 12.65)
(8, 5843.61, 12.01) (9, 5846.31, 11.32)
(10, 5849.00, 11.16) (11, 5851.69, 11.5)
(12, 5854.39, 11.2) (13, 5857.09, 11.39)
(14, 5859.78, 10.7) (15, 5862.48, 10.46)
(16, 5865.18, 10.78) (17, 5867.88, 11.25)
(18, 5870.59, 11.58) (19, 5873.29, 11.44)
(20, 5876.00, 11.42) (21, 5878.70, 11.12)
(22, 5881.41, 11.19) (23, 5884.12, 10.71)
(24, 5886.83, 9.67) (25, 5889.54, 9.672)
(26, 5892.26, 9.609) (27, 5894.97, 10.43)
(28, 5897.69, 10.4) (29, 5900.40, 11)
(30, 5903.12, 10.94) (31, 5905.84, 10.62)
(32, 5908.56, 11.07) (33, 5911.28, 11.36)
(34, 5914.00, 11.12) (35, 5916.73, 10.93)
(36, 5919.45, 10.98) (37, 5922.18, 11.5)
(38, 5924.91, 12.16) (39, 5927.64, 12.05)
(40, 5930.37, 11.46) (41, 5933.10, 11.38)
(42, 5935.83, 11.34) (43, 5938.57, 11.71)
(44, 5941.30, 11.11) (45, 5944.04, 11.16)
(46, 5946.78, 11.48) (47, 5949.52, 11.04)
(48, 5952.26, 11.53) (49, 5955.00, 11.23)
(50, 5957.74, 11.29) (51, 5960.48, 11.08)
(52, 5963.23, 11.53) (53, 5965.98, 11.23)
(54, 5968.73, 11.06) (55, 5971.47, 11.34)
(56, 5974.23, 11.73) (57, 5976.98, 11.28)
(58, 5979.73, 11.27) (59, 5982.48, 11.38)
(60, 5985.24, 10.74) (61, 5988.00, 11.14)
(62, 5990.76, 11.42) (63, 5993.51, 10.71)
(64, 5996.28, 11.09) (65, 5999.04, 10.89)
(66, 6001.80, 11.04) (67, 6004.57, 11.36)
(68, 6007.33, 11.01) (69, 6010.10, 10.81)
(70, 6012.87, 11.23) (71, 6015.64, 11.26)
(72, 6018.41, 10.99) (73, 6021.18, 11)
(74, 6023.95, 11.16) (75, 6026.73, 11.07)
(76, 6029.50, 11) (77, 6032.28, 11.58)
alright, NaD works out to 2.1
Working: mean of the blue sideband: 11.1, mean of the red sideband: 11.5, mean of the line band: 10.5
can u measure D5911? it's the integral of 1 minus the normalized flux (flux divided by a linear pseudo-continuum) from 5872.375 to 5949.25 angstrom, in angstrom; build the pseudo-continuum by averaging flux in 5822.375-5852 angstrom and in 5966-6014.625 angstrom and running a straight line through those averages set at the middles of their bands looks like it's 2.6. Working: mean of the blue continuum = 11.7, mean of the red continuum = 11.1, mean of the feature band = 11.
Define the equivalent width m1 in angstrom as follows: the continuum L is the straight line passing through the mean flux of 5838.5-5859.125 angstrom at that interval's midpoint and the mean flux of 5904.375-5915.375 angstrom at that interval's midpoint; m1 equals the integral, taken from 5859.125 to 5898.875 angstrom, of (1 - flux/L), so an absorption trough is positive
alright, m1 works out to 2.1 angstrom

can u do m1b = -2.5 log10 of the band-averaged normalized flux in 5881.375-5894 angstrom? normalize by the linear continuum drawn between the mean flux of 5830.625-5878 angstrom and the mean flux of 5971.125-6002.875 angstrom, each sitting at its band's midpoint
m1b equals 0.13 mag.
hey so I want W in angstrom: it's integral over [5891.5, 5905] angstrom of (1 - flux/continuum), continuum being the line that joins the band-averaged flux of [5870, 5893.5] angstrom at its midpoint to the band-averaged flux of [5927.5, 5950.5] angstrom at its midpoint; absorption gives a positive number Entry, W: 0.5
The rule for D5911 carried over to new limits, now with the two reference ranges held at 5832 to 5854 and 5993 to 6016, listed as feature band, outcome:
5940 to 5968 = -0.1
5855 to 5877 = 0.8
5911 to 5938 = -0.2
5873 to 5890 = 1.1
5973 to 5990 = -0.2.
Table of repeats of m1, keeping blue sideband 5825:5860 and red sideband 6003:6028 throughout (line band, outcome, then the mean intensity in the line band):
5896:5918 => 0.92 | 10.9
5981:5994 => 0.08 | 11.1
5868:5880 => 0.12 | 11.4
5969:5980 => -0.17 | 11.4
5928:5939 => -0.17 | 11.5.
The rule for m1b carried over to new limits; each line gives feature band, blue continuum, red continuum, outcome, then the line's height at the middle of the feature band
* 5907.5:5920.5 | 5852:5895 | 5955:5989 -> -0.010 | 11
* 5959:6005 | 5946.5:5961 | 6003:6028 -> 0.001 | 11.2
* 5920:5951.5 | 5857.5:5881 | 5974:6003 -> -0.034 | 11.1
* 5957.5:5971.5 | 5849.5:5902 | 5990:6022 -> -0.025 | 11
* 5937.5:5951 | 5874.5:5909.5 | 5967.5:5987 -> -0.028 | 11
